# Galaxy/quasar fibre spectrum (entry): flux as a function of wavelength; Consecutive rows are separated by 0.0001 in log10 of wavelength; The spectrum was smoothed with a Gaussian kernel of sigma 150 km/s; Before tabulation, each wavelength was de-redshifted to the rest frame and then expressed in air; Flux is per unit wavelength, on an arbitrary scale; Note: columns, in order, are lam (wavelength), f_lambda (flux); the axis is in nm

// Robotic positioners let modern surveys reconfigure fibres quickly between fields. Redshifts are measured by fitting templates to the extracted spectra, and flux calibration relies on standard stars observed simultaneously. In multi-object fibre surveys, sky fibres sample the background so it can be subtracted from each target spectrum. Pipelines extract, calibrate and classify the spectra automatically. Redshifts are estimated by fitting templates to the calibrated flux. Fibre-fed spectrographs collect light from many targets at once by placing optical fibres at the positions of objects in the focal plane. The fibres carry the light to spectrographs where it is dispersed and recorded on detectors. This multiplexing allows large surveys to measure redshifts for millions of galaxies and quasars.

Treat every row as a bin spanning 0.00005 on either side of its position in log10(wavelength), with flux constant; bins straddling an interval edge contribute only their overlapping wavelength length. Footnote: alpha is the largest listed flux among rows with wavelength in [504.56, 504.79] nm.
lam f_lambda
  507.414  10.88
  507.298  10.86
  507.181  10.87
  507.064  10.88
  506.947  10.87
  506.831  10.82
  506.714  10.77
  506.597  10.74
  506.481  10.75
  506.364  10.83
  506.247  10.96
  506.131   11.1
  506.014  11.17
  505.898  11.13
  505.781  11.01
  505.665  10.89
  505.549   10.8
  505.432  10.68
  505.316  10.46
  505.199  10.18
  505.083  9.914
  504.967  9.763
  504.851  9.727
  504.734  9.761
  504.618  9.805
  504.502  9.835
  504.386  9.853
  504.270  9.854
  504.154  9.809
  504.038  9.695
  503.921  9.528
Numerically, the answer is 9.805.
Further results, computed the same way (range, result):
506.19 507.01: 10.96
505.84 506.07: 11.17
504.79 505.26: 10.18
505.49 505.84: 11.01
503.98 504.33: 9.854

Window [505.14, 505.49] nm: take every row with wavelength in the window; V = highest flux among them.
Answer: 10.68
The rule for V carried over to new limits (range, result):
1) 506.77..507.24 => 10.88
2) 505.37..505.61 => 10.8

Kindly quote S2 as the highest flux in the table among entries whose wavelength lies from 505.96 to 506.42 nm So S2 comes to 11.17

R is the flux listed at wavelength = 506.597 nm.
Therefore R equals 10.74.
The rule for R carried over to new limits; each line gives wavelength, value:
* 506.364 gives 10.83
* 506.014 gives 11.17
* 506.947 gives 10.87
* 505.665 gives 10.89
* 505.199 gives 10.18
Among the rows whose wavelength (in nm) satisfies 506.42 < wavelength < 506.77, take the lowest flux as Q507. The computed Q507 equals 10.74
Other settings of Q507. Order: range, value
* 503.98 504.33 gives 9.695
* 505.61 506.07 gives 10.89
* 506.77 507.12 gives 10.82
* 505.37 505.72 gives 10.68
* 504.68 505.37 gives 9.727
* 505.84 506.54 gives 10.75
